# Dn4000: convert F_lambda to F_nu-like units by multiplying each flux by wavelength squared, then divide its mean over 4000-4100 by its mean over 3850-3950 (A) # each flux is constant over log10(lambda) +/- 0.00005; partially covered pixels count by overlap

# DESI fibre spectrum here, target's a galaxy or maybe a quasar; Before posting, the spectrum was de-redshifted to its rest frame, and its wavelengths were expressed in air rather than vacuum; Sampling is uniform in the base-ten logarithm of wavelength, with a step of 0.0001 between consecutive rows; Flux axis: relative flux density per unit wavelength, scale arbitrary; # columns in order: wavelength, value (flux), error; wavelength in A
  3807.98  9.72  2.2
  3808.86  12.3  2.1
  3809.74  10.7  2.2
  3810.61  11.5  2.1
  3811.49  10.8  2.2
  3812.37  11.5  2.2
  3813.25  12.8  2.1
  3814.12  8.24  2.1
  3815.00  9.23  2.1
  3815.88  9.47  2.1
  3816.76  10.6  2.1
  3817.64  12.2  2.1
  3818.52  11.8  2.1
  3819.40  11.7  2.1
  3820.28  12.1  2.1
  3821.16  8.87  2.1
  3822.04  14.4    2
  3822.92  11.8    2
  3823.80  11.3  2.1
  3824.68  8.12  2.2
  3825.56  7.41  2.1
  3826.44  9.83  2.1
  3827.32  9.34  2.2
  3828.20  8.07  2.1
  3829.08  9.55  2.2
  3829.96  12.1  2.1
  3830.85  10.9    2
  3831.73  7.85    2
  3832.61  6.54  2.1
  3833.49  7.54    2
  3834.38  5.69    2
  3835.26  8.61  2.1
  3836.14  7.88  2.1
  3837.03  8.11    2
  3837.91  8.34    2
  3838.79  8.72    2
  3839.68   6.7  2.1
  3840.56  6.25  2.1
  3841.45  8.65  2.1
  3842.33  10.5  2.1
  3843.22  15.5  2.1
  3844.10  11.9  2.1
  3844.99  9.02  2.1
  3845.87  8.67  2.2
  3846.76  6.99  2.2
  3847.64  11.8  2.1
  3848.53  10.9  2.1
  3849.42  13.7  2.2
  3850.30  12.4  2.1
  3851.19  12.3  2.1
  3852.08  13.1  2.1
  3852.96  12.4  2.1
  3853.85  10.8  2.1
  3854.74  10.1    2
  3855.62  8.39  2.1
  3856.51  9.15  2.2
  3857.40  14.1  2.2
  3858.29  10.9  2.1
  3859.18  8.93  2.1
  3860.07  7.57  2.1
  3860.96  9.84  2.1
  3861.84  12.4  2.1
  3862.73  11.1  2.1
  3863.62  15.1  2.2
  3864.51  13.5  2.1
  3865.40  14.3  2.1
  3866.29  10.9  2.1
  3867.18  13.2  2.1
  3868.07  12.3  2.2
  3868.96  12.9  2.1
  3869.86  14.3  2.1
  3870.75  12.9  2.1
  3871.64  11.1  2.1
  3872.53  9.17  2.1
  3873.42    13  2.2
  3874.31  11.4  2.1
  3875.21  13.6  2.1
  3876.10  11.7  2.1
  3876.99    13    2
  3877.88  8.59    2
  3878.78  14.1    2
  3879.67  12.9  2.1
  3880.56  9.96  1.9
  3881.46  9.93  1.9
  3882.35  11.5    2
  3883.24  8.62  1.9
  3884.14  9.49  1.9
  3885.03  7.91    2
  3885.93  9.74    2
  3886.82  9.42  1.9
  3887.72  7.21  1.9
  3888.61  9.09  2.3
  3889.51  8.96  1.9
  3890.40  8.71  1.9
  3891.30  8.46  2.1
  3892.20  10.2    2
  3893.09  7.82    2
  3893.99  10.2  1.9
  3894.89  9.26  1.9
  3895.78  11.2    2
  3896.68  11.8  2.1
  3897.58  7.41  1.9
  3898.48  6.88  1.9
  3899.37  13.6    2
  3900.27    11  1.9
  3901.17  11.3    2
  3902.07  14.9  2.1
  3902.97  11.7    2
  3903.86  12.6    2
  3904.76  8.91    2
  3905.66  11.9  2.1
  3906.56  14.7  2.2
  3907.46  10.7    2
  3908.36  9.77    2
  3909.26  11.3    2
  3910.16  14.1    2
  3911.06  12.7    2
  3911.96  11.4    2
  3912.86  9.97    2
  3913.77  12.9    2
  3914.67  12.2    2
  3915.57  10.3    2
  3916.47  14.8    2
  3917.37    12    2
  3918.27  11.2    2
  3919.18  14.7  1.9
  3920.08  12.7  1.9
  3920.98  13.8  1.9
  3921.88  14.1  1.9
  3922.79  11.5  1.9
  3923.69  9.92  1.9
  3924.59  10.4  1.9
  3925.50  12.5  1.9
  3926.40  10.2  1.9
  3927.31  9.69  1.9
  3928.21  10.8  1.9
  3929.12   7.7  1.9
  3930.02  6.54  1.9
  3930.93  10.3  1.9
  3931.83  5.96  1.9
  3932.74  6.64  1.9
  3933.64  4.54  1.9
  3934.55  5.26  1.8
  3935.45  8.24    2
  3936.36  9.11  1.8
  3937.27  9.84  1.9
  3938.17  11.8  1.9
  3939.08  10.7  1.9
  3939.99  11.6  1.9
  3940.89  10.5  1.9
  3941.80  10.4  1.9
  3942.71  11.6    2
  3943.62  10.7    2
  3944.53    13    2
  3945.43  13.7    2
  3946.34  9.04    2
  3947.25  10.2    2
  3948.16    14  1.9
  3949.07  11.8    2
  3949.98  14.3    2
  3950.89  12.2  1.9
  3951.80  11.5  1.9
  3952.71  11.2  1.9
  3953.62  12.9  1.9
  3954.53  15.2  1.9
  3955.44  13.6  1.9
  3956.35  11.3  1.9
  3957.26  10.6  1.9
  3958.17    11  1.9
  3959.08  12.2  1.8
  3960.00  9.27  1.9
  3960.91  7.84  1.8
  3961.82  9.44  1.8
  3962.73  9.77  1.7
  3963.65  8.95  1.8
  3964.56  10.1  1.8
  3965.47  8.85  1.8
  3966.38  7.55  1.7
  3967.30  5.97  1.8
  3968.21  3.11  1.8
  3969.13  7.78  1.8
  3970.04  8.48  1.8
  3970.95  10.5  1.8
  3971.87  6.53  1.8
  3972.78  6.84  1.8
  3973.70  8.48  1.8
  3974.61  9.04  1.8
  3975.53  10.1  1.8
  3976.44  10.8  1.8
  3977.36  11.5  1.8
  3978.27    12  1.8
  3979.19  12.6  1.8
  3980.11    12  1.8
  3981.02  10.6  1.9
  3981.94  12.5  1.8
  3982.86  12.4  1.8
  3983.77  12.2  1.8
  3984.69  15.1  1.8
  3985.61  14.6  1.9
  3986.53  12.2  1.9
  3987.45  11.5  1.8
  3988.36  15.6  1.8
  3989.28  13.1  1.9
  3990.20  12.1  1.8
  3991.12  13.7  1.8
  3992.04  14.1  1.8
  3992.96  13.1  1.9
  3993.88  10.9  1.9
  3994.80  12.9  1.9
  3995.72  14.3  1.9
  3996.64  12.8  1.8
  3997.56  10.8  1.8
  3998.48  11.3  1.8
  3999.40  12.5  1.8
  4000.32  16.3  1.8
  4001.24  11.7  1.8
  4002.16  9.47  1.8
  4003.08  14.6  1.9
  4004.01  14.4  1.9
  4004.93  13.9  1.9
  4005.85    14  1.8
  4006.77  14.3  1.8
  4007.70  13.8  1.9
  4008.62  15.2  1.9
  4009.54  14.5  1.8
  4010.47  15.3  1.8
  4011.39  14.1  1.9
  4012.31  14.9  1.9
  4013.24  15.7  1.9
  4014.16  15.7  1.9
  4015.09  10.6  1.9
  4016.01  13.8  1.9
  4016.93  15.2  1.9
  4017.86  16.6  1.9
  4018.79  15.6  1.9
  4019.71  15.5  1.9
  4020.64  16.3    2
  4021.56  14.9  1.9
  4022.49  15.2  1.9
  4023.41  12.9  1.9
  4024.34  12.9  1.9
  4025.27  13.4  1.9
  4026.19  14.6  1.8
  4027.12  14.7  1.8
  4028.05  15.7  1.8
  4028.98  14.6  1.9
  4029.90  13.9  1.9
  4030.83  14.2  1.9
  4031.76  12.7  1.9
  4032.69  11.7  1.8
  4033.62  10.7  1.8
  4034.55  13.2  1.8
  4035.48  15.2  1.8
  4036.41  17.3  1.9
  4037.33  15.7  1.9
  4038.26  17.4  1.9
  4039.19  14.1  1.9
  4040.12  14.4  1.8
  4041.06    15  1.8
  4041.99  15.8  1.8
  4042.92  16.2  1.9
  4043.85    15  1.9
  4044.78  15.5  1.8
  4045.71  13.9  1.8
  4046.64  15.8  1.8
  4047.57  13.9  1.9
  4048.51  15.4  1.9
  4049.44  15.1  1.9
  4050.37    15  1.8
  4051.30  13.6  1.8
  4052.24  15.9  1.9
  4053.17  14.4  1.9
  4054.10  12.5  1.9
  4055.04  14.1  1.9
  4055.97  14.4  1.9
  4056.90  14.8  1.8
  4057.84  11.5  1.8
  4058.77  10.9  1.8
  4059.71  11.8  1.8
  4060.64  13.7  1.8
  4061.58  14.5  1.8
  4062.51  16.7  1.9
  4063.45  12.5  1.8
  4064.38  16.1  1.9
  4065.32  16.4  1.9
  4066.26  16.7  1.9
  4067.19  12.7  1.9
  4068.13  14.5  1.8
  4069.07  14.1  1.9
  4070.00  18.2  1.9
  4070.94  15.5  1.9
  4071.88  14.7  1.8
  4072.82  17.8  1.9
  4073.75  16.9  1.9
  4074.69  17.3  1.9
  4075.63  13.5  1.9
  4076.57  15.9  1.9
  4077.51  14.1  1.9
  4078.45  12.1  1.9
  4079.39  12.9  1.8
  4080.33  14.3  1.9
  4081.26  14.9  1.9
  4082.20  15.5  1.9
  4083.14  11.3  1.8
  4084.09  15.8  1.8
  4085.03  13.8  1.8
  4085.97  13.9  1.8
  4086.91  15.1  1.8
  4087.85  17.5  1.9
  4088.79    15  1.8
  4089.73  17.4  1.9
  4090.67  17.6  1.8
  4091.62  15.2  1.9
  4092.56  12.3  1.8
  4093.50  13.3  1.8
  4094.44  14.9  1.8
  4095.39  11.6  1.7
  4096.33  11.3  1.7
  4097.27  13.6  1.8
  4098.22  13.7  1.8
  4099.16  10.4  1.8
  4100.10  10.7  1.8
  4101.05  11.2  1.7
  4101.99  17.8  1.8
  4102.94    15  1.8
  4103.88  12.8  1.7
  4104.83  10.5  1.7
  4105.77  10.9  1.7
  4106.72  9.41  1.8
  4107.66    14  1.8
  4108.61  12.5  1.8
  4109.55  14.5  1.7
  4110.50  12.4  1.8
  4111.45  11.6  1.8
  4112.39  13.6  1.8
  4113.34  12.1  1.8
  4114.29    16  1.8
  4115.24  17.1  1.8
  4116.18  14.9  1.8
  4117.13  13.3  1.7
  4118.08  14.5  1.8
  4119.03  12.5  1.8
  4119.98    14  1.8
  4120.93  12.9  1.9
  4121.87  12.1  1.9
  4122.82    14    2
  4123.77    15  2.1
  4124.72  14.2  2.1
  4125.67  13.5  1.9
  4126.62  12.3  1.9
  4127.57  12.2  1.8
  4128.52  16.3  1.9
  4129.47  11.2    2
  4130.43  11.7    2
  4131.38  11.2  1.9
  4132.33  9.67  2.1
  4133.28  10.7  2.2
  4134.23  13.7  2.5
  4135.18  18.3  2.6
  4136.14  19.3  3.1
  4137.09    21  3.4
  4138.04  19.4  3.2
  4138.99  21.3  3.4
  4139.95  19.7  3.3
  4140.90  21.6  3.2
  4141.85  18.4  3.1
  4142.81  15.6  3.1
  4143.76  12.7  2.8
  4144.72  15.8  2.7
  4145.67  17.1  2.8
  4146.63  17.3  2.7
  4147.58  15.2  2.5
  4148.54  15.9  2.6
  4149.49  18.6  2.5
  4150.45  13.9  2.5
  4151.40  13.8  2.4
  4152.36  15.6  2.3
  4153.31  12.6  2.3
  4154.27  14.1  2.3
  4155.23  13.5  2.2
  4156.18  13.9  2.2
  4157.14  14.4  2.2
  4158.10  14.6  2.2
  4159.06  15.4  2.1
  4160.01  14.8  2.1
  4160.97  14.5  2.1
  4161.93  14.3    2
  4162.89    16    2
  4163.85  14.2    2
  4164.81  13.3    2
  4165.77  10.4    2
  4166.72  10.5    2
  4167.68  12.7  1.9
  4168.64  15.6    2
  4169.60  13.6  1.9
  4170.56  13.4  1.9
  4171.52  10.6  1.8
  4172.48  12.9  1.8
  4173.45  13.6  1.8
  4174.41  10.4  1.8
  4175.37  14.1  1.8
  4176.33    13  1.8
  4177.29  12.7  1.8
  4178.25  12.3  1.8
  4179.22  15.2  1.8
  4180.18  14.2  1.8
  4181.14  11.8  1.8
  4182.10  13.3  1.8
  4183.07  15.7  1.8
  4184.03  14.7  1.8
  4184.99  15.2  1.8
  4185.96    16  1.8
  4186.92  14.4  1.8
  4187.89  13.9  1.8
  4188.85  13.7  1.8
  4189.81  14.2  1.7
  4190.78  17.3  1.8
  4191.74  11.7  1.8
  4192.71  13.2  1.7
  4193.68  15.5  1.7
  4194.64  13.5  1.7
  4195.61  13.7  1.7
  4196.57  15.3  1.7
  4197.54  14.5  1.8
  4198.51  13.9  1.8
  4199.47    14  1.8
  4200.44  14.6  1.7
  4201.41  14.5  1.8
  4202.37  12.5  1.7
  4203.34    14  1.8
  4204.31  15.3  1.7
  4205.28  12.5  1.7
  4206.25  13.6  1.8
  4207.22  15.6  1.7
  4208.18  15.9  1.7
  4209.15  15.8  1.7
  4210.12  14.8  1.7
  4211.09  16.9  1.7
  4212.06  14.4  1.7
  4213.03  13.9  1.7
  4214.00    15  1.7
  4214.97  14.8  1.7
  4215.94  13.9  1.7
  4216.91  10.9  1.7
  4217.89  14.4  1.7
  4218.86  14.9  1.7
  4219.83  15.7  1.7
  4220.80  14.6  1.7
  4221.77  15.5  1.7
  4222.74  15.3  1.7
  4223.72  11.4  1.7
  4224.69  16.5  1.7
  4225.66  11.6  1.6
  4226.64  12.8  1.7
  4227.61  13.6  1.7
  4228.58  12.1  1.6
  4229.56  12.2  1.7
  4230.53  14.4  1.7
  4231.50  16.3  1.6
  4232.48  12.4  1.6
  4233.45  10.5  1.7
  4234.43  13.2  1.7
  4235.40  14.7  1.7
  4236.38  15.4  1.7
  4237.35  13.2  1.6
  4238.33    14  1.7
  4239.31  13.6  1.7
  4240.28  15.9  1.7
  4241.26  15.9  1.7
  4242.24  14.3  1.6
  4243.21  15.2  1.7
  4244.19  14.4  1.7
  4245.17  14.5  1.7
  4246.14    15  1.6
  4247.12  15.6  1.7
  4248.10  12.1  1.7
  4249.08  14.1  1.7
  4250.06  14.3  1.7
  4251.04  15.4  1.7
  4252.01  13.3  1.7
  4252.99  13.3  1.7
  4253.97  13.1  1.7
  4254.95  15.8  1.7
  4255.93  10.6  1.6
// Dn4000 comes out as 1.4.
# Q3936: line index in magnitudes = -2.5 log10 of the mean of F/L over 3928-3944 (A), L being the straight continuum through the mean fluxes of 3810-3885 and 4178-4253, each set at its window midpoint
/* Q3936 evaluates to 0.27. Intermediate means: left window 10.6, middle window 8.98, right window 14.2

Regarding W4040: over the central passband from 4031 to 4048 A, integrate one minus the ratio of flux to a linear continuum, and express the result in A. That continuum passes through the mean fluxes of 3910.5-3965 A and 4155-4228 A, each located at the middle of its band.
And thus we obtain -3.5 A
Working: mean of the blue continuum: 10.9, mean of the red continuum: 14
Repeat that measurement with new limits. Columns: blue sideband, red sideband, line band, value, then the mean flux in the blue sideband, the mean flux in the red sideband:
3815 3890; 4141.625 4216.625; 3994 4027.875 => -4.6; 10.5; 14.3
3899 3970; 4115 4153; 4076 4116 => 1.7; 10.8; 15.2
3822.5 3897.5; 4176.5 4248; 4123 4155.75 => -4.8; 10.3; 14.2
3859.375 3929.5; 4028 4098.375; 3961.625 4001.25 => 5.8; 11.2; 14.6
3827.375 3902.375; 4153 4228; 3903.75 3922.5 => -2.2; 10.4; 14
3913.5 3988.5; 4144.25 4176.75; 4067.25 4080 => -2.4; 10.7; 14.1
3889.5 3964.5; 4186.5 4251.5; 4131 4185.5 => -4.8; 10.8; 14.2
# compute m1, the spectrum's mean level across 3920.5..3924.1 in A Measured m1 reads 12.4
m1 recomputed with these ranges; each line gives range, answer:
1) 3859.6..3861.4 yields 8.73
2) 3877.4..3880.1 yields 11.9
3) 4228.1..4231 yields 12.9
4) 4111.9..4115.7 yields 14.7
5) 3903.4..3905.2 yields 10.8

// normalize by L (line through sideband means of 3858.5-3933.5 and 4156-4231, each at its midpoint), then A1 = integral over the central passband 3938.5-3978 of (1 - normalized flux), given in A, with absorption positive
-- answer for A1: 4.3 A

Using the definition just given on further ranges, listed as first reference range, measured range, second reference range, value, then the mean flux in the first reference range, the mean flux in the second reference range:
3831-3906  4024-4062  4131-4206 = -4.2 A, 10.5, 14.6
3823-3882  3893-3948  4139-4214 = 2.9 A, 10.6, 14.5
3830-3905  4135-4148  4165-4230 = -4.6 A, 10.5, 13.9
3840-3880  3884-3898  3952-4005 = 2.7 A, 11.4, 11.3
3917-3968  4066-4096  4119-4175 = -3.7 A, 10.5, 14.5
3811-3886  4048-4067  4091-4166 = -1.3 A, 10.6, 14.3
